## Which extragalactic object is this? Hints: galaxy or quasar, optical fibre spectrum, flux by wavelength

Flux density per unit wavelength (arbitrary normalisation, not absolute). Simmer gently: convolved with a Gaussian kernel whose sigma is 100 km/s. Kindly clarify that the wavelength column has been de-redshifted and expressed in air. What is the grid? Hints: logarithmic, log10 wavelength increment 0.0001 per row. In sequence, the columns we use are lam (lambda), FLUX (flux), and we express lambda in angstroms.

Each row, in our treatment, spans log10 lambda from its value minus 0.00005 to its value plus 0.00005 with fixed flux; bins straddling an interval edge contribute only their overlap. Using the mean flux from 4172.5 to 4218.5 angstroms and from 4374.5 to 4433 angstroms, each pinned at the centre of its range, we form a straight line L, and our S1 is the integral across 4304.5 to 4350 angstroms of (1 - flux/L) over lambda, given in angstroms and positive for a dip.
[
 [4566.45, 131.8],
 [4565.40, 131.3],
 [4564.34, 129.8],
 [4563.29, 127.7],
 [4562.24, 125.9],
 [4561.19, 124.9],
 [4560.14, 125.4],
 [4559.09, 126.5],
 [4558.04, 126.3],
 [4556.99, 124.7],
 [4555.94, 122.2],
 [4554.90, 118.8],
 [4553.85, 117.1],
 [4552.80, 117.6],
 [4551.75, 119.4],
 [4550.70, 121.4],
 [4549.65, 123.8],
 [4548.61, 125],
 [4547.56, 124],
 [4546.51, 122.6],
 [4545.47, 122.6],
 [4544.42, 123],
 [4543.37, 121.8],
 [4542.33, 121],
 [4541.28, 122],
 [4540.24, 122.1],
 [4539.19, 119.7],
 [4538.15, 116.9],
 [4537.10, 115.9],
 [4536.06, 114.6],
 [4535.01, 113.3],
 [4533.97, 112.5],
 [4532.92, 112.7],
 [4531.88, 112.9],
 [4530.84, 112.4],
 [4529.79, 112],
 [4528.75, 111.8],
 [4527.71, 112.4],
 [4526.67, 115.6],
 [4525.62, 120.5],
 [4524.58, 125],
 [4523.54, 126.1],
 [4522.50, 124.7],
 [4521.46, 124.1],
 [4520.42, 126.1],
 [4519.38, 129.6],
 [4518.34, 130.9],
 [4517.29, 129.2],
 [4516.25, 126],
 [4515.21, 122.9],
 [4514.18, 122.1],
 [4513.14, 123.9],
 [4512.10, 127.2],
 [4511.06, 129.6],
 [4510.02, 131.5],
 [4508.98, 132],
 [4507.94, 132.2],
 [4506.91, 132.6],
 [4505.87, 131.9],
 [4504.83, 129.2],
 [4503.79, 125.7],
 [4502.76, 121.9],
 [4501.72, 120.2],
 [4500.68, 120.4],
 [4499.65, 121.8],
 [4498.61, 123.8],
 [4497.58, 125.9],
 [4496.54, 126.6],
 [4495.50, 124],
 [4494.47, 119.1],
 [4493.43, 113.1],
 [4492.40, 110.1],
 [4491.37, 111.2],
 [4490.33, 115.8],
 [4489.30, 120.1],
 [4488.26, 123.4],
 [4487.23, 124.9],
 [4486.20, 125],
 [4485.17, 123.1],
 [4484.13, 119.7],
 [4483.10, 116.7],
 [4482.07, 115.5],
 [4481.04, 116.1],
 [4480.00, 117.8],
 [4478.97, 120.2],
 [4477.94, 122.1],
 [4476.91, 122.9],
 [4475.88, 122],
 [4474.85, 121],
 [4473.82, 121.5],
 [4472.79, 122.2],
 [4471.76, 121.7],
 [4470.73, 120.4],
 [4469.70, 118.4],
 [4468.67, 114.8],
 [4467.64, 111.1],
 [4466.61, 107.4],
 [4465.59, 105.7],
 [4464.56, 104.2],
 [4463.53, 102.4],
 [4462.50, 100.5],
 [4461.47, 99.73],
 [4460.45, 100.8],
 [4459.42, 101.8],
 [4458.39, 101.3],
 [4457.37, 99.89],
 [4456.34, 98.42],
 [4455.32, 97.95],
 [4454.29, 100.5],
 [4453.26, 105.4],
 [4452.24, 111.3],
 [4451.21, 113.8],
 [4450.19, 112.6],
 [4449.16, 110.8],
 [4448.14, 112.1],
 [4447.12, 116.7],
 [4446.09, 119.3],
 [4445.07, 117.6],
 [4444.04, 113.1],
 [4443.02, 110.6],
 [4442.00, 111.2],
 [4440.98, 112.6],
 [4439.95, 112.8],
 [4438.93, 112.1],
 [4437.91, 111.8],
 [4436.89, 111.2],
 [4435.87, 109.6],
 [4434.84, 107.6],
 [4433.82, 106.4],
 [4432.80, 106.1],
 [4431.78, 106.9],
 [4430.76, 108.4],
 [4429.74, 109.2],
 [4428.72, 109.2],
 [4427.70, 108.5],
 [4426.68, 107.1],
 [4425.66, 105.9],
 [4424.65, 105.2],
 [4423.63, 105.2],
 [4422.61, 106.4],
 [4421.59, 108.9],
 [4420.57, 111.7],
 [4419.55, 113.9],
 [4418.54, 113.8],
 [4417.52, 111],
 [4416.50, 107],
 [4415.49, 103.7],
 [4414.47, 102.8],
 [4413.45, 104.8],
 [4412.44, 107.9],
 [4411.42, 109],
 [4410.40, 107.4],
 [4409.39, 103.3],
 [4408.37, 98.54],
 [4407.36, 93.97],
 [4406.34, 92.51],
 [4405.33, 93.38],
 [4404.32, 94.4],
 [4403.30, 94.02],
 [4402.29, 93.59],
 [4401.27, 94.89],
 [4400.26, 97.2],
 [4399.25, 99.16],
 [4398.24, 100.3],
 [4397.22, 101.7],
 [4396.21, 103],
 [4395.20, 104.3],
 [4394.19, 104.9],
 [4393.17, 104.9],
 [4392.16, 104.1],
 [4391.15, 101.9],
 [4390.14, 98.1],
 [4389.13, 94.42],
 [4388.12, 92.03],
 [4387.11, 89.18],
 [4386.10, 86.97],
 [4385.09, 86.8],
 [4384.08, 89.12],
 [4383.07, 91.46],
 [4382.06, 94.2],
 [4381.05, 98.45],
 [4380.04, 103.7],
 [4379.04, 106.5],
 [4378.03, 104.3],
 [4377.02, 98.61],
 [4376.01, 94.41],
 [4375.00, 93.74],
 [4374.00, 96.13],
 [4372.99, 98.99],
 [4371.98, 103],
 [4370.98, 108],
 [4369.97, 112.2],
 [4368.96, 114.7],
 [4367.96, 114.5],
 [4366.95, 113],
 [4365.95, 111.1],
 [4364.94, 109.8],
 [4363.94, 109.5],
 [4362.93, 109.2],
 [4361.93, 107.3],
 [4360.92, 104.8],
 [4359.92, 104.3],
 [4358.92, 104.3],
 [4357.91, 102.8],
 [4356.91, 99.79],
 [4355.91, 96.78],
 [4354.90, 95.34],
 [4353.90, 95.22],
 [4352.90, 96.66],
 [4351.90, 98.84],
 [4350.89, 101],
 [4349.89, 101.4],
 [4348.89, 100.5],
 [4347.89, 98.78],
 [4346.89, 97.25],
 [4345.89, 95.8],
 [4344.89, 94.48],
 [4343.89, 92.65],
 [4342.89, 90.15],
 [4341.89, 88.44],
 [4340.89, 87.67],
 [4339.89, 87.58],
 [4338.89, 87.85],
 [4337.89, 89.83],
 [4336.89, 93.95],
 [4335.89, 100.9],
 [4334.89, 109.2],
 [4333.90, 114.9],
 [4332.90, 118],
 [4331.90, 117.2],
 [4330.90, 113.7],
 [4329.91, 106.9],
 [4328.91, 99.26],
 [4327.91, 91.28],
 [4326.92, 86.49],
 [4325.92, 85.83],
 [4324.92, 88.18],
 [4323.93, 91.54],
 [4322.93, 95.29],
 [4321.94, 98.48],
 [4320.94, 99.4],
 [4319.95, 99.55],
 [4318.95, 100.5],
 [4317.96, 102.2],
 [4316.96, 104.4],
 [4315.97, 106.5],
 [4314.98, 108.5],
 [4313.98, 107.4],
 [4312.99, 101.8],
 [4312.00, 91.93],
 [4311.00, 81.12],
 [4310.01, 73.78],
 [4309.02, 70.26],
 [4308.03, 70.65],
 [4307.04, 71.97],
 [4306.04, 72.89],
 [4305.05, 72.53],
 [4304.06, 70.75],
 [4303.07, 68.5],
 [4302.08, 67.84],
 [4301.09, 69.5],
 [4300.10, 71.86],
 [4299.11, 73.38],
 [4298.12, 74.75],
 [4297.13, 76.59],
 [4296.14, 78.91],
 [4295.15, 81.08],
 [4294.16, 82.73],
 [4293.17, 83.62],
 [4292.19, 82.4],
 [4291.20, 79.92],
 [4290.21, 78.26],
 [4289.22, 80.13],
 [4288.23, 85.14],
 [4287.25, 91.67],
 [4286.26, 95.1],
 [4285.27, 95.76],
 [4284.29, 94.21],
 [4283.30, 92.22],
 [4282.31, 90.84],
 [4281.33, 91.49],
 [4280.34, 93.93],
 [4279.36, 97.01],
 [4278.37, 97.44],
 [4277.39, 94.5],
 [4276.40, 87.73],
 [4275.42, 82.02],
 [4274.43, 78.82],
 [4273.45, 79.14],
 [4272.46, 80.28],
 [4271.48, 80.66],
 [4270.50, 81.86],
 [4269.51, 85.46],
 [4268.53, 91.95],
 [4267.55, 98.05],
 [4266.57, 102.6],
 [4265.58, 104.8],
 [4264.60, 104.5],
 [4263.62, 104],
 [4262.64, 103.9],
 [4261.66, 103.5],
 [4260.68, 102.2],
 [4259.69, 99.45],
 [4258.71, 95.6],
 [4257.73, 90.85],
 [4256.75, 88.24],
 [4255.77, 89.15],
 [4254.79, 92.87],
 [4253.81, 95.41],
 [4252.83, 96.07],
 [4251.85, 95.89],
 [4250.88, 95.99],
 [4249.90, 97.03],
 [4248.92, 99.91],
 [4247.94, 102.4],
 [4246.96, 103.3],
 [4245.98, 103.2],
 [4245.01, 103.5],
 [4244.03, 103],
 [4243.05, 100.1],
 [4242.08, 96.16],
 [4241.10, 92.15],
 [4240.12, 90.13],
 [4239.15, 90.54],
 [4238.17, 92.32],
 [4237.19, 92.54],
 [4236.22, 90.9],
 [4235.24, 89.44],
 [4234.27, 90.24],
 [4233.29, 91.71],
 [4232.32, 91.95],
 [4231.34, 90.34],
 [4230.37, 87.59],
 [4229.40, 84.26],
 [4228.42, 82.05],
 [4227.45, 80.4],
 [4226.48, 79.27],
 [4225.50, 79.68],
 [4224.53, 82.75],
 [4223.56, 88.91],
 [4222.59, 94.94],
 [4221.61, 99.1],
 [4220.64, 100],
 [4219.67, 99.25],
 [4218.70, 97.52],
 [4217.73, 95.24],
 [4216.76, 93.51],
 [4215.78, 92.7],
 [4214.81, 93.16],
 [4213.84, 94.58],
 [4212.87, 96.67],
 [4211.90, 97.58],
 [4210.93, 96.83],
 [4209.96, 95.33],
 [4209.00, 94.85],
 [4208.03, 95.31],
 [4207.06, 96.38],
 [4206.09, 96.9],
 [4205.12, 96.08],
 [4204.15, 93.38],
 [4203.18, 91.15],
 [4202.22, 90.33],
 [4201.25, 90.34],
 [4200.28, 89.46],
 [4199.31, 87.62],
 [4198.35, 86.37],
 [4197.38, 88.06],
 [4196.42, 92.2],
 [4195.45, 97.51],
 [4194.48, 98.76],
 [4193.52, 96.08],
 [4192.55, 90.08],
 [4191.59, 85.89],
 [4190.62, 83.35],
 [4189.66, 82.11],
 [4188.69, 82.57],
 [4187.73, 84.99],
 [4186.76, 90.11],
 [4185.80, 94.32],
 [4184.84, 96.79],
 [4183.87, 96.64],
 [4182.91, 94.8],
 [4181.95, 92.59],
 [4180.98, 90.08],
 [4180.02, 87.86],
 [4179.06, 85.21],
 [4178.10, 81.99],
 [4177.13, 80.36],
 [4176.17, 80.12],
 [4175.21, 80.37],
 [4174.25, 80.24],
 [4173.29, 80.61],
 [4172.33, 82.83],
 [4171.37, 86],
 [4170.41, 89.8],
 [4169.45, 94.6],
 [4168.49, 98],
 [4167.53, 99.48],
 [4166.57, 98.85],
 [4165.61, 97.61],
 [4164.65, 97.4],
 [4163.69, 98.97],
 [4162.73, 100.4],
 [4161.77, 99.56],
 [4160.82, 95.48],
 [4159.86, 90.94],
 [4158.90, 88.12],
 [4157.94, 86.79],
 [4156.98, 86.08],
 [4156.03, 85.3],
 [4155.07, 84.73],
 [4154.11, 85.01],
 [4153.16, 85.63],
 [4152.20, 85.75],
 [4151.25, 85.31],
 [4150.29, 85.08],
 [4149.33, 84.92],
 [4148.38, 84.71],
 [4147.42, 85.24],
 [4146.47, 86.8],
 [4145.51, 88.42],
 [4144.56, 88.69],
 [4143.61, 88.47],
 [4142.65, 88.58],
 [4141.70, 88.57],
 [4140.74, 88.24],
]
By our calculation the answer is 1.3 angstroms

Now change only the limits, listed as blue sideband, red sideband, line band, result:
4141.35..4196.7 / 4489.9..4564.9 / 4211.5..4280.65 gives 2.2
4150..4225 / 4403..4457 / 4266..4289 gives 1.7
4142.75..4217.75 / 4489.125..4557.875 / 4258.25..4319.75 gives 7.6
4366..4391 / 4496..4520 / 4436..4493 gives 2.3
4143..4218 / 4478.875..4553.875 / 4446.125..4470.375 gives 1.9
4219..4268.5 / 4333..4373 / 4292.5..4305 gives 2.9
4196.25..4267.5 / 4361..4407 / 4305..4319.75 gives 1.2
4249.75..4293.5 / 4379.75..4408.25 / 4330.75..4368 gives -2.5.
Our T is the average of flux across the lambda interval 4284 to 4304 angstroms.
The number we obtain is 80.2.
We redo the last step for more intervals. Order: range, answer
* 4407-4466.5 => 107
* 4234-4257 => 95.6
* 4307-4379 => 99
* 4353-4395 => 101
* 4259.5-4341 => 90.5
